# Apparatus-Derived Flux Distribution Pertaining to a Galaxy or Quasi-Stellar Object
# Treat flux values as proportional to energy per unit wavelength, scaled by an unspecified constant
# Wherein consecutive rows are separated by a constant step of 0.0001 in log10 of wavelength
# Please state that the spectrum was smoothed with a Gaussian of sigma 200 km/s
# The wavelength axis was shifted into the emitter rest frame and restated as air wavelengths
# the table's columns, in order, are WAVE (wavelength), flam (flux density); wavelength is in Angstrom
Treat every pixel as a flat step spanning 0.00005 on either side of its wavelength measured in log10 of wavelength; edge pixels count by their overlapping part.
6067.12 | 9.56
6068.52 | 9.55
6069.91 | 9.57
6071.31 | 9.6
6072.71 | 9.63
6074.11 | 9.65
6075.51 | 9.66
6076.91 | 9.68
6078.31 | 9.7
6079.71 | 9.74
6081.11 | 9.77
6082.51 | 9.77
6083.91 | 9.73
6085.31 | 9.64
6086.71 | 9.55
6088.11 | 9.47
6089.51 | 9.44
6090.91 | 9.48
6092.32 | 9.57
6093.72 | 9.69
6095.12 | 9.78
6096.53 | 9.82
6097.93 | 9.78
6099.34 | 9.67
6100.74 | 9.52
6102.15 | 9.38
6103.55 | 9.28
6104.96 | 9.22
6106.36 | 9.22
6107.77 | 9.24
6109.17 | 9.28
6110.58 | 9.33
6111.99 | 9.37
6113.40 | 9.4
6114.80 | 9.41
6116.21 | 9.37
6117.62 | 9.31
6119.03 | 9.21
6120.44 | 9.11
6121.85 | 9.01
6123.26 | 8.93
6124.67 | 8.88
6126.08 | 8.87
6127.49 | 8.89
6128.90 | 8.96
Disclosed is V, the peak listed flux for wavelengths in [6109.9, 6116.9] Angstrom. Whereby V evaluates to 9.41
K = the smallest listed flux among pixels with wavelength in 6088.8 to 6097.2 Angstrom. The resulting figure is 9.44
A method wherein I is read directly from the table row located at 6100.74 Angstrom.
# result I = 9.52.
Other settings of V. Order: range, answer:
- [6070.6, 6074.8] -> 9.65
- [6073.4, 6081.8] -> 9.77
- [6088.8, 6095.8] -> 9.78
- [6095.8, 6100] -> 9.82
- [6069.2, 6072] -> 9.6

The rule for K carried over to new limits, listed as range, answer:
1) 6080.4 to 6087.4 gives 9.55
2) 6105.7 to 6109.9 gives 9.22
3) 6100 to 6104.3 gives 9.28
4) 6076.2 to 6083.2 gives 9.68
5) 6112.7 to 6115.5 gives 9.4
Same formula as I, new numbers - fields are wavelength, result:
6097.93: 9.78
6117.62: 9.31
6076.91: 9.68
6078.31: 9.7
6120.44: 9.11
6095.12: 9.78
